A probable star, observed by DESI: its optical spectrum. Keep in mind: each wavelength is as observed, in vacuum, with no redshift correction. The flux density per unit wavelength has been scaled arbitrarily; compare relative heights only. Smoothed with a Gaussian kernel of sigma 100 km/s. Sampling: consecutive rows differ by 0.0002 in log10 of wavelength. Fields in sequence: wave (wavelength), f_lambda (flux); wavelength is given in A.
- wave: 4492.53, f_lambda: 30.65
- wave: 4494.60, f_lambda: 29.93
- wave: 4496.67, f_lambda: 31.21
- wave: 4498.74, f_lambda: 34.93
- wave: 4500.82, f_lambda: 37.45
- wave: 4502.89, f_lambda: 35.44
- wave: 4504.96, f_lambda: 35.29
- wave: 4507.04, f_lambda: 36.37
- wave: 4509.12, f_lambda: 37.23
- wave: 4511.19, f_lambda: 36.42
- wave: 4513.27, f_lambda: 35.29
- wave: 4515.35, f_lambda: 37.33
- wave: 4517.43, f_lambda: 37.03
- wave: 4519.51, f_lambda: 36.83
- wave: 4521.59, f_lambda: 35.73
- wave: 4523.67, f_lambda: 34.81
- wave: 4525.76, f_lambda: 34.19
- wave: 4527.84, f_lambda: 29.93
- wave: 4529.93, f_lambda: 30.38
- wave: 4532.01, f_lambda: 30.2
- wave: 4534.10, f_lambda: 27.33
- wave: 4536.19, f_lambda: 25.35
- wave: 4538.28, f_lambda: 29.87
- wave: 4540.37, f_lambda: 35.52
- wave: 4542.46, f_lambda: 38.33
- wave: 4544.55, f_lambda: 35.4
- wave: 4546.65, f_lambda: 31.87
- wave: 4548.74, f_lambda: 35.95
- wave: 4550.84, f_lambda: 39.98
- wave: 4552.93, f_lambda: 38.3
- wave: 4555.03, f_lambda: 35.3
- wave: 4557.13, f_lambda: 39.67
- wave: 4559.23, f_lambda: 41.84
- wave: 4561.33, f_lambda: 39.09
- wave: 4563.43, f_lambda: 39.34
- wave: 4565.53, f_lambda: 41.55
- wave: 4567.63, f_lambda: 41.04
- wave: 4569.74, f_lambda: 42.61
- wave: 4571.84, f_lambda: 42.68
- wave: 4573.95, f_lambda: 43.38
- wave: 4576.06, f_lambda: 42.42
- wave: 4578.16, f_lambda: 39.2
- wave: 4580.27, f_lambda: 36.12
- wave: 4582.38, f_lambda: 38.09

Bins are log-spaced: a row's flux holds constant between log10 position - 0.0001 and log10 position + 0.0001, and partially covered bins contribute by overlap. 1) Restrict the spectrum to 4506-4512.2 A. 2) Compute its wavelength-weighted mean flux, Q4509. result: 36.7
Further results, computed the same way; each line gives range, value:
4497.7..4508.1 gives 35.9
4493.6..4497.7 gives 30.6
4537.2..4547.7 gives 34.2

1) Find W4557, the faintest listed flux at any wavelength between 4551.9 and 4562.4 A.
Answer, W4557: 35.3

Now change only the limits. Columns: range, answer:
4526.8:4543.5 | 25.35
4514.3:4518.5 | 37.03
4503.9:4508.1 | 35.29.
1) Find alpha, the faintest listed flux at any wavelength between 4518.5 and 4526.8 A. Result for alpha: 34.19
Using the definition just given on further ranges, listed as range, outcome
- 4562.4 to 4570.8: 39.34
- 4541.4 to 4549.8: 31.87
